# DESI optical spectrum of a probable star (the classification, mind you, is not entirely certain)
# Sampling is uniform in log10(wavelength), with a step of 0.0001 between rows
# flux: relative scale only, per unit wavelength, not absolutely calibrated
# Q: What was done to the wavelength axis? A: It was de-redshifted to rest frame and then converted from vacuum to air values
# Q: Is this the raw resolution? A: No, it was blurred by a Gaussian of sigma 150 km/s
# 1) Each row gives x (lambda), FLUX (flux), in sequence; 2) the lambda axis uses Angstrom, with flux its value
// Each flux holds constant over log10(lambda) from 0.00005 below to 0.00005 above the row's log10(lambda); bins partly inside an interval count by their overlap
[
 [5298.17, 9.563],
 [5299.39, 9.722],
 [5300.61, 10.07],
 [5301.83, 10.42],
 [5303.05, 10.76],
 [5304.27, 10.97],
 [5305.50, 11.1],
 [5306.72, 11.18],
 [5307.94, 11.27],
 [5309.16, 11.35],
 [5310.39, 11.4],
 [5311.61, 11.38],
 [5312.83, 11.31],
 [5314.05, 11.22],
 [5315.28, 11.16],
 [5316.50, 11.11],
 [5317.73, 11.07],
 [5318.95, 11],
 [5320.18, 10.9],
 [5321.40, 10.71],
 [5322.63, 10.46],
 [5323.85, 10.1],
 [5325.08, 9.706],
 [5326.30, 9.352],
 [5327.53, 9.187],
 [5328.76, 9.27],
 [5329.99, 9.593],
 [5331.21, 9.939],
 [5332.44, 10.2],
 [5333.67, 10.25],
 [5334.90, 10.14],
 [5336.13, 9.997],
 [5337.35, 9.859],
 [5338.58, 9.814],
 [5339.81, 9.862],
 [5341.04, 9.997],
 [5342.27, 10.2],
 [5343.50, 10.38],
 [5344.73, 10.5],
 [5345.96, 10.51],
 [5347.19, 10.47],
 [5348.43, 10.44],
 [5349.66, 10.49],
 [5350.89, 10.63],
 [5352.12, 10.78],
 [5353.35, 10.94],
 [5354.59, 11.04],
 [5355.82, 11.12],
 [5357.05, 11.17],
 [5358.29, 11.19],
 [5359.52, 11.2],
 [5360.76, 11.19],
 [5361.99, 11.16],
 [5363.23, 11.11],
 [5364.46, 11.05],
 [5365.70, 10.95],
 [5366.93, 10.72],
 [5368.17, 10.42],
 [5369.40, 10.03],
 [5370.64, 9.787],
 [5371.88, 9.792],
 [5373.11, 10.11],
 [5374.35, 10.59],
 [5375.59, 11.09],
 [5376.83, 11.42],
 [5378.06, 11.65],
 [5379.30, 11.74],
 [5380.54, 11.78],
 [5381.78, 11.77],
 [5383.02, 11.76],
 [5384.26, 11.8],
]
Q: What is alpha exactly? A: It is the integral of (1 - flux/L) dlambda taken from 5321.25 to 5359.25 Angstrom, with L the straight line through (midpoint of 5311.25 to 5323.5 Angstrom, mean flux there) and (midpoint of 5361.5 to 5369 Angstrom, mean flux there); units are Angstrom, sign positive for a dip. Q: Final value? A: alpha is 2.34 Angstrom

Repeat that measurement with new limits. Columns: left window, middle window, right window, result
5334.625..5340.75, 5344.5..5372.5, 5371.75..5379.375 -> -0.7 Angstrom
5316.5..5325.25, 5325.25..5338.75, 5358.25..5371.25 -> 1.1 Angstrom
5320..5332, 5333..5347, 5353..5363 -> 0.4 Angstrom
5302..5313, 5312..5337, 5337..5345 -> 0.6 Angstrom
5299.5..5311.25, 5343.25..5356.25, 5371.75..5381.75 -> 0.4 Angstrom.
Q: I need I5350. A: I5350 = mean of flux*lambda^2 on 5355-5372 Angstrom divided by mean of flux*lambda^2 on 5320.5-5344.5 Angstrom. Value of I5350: 1.1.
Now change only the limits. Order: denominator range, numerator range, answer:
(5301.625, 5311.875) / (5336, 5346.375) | 0.92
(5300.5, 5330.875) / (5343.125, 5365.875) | 1.04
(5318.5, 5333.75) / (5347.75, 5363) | 1.10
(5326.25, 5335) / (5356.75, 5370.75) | 1.13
